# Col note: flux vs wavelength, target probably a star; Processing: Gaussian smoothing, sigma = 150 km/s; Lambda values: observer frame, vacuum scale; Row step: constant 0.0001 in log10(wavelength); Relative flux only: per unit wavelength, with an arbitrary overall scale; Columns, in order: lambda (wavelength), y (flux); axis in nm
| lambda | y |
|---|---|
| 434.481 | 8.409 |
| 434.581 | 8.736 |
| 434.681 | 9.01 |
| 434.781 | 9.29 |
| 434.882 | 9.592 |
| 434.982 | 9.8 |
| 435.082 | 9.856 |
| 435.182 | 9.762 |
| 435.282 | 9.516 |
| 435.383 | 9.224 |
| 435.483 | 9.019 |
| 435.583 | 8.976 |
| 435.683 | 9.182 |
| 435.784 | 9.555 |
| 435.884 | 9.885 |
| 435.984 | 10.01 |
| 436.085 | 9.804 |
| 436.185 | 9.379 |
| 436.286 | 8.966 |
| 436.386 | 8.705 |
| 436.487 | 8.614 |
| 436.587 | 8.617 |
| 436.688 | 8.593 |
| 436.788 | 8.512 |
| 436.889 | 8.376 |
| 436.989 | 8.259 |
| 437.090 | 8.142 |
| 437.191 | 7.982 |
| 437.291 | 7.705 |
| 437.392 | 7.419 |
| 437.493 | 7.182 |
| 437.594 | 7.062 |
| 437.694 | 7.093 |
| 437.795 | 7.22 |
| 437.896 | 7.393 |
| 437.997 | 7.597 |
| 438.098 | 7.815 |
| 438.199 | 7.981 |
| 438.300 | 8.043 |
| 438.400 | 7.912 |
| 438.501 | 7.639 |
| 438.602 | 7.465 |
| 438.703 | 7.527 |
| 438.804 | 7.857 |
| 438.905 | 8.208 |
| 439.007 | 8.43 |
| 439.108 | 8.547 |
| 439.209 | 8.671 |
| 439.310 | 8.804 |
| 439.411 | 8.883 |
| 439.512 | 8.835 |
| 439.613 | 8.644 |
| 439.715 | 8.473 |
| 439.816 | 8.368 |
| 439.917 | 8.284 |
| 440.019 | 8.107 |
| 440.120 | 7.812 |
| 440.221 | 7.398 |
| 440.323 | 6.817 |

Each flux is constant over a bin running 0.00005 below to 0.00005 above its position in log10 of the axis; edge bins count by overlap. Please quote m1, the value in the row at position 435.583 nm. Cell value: 8.976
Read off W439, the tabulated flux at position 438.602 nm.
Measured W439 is 7.465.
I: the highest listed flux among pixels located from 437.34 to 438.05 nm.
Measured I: 7.597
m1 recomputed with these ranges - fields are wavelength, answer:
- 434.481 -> 8.409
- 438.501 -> 7.639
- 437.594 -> 7.062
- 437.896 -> 7.393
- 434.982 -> 9.8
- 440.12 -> 7.812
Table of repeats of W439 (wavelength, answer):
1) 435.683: 9.182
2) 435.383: 9.224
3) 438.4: 7.912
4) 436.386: 8.705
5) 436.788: 8.512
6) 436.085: 9.804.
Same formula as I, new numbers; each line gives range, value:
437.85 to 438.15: 7.815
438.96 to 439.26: 8.671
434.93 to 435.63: 9.856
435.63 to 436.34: 10.01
